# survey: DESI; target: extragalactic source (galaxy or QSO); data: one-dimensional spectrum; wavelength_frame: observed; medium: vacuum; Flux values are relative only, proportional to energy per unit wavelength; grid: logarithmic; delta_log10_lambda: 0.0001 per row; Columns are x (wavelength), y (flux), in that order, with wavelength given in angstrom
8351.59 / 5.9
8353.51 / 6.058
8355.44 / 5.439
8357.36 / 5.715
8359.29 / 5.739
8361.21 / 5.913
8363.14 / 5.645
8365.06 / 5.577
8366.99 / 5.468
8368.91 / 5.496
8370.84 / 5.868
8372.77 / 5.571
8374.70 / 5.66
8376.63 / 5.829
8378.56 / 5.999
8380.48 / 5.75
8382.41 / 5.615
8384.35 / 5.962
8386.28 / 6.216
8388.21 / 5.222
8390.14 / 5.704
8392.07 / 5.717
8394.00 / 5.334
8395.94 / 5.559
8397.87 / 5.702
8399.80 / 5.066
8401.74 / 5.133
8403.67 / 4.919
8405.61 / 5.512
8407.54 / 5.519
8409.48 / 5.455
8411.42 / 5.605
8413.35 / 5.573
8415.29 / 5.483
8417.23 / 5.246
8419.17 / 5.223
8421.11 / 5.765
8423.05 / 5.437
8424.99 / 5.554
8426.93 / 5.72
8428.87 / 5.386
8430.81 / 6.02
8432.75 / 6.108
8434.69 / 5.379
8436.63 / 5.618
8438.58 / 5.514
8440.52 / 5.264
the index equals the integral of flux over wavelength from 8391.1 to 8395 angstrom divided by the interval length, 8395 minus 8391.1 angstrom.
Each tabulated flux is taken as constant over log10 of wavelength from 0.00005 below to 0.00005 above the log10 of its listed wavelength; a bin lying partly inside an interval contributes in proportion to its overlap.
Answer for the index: 5.52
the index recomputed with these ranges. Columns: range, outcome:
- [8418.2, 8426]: 5.49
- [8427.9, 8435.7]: 5.73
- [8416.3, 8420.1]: 5.23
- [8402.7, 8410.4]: 5.35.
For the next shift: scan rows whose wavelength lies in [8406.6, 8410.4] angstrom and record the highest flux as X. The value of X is 5.519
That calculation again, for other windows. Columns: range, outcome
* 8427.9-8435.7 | 6.108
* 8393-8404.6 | 5.702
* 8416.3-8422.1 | 5.765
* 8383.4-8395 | 6.216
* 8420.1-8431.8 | 6.02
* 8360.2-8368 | 5.913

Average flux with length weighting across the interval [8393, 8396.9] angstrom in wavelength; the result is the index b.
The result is 5.44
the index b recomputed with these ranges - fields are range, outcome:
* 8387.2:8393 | 5.56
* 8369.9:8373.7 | 5.72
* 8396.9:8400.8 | 5.38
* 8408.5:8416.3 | 5.52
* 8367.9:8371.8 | 5.68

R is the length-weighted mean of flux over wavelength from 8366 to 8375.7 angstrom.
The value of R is 5.61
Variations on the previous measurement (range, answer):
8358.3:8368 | 5.67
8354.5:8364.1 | 5.69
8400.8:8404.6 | 5.03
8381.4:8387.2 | 5.92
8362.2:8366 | 5.62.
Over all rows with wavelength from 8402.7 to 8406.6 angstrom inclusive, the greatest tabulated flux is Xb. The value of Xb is 5.512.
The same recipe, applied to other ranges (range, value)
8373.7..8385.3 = 5.999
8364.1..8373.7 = 5.868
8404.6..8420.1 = 5.605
